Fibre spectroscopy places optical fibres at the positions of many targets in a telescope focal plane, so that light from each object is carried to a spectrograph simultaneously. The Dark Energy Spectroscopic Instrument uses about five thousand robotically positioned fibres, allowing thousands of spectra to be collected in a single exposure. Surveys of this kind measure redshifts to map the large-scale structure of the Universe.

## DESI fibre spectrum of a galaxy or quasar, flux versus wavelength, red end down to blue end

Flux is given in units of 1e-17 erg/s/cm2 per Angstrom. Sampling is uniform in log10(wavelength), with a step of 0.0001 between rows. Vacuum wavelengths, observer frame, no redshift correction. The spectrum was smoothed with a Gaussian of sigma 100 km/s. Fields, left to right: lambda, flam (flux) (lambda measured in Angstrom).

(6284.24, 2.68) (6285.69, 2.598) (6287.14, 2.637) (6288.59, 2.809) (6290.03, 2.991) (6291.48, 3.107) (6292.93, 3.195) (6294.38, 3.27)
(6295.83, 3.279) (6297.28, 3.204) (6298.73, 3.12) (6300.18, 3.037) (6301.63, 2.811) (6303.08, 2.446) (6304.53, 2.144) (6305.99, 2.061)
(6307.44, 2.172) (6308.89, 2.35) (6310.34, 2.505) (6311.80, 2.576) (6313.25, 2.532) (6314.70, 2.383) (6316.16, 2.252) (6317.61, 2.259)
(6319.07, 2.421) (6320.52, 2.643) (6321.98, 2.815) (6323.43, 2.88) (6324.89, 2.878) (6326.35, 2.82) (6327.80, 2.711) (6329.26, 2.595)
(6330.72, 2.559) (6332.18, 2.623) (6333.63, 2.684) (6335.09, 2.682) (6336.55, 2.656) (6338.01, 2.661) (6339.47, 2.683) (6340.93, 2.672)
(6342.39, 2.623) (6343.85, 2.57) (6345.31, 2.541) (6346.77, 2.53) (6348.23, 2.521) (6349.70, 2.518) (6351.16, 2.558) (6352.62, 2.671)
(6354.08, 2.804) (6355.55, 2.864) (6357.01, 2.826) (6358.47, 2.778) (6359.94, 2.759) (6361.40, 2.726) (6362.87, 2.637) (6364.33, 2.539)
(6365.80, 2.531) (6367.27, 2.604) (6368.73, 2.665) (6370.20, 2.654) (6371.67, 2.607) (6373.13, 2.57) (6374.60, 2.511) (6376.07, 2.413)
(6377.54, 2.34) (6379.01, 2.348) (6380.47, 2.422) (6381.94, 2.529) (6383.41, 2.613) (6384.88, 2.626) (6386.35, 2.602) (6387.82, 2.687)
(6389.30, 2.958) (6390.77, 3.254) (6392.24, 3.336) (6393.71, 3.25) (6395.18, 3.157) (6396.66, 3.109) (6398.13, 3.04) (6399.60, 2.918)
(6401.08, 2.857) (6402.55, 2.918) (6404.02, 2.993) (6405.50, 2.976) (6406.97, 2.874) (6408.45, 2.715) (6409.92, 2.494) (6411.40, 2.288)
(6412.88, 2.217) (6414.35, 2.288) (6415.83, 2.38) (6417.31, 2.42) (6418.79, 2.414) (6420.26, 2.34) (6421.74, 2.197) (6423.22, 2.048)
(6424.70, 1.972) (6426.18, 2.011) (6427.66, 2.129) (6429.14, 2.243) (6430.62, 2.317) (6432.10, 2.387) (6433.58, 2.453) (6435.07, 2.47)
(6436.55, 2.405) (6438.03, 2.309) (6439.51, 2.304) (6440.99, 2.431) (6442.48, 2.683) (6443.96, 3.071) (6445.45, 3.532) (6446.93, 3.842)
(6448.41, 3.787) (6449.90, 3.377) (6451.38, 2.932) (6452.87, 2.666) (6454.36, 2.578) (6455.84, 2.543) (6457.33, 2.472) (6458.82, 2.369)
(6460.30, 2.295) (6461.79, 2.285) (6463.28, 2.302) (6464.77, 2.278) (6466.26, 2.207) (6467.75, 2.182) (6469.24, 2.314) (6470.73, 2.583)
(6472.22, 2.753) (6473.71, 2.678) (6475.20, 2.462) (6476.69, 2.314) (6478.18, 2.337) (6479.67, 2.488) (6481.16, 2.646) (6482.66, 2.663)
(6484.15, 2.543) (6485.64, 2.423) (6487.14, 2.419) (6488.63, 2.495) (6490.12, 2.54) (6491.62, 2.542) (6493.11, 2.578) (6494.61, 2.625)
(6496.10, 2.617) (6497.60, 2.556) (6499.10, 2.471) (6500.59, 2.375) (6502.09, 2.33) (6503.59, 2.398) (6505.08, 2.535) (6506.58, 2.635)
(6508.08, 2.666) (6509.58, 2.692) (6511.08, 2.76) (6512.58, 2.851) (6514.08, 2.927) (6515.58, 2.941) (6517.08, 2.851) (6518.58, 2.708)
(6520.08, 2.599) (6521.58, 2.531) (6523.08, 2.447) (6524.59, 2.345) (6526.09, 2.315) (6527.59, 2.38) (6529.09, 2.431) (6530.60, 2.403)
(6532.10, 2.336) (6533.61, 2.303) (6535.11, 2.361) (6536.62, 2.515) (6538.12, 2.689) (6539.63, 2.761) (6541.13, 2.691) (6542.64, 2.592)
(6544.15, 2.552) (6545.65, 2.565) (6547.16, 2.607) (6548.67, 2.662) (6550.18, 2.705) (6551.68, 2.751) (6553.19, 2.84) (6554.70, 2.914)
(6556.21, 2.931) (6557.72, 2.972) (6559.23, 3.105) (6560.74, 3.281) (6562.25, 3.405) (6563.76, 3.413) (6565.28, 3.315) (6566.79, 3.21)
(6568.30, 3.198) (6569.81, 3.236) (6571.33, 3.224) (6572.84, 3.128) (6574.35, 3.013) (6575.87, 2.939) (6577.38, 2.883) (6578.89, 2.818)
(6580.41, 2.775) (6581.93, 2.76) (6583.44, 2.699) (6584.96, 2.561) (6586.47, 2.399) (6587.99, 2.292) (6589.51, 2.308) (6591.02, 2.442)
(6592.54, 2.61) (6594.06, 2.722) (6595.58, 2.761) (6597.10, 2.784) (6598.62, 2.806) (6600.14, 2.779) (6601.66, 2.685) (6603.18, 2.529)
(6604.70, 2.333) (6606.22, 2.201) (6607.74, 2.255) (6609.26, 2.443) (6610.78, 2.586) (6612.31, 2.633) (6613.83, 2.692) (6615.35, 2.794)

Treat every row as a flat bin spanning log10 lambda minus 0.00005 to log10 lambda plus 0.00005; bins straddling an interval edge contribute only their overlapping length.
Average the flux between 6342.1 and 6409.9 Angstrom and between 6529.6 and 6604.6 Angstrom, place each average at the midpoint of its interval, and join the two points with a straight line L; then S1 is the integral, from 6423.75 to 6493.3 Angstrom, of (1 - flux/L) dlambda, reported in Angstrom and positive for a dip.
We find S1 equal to 5.2 Angstrom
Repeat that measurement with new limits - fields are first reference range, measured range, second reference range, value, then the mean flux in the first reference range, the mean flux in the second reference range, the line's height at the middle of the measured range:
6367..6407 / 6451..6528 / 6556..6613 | 7.3 Angstrom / 2.78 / 2.8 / 2.79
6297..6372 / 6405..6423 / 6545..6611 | 1.5 Angstrom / 2.62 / 2.79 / 2.68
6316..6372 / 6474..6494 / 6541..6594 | 2.0 Angstrom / 2.65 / 2.85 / 2.77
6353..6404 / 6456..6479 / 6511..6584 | 3.1 Angstrom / 2.75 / 2.79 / 2.77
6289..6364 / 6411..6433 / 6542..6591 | 4.1 Angstrom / 2.68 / 2.87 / 2.76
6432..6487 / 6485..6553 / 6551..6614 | 3.3 Angstrom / 2.6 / 2.8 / 2.7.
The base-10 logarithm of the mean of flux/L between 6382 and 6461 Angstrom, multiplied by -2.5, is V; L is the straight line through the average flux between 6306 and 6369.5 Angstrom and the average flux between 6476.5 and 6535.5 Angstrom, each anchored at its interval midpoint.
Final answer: -0.04 mag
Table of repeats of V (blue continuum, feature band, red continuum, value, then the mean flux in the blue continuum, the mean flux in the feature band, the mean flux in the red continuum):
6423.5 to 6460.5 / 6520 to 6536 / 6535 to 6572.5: 0.19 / 2.62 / 2.4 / 2.91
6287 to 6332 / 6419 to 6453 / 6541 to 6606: 0.06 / 2.69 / 2.6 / 2.81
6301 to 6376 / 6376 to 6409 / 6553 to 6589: -0.06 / 2.59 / 2.83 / 2.97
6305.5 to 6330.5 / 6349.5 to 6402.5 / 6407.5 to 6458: -0.08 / 2.53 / 2.74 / 2.55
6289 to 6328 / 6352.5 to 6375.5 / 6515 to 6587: 0.02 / 2.7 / 2.67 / 2.77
